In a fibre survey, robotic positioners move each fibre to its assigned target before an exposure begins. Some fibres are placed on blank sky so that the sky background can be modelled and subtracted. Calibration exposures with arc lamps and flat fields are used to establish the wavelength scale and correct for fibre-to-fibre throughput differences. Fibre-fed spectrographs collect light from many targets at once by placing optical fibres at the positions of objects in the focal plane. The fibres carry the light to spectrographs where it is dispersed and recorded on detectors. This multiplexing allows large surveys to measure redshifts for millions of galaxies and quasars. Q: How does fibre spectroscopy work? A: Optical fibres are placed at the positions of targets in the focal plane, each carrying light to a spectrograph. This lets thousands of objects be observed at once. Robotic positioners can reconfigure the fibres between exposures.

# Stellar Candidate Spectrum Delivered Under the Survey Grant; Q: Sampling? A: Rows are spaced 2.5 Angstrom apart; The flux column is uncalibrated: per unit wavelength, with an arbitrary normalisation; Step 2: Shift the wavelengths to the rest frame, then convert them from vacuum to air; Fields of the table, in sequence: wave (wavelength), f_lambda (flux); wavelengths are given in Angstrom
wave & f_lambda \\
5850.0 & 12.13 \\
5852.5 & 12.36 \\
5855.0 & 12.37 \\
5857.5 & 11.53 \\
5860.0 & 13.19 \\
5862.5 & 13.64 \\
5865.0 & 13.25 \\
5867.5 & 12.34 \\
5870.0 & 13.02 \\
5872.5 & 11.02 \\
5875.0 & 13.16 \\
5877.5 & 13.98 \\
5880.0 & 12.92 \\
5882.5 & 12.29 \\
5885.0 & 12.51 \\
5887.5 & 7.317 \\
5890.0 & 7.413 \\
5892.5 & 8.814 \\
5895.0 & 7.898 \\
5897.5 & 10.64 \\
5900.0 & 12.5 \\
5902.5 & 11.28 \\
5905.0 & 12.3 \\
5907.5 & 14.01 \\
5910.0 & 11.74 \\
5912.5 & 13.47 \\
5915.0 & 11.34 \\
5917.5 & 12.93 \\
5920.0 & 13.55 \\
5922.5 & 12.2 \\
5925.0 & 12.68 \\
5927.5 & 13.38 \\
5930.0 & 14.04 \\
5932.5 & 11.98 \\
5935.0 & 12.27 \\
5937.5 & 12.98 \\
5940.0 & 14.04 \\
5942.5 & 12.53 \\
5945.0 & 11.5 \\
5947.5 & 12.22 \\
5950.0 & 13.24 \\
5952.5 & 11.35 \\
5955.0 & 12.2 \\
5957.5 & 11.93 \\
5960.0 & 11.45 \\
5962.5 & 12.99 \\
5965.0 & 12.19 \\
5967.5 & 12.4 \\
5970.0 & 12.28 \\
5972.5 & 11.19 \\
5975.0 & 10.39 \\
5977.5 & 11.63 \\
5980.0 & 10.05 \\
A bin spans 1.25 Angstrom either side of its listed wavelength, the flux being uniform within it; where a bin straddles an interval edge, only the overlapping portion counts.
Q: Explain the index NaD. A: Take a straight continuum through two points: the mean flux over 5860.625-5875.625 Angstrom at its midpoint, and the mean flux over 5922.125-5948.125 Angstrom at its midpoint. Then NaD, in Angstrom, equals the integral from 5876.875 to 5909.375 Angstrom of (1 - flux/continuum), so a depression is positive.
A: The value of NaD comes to 4.4 Angstrom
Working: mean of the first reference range 12.7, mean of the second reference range 12.7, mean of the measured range 11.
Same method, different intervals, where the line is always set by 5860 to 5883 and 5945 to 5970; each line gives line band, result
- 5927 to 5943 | -0.9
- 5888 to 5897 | 3.2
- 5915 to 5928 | -0.3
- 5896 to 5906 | 0.8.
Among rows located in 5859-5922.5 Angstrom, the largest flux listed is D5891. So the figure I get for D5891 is 14.01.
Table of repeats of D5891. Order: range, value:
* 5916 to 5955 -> 14.04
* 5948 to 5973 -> 13.24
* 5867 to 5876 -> 13.16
